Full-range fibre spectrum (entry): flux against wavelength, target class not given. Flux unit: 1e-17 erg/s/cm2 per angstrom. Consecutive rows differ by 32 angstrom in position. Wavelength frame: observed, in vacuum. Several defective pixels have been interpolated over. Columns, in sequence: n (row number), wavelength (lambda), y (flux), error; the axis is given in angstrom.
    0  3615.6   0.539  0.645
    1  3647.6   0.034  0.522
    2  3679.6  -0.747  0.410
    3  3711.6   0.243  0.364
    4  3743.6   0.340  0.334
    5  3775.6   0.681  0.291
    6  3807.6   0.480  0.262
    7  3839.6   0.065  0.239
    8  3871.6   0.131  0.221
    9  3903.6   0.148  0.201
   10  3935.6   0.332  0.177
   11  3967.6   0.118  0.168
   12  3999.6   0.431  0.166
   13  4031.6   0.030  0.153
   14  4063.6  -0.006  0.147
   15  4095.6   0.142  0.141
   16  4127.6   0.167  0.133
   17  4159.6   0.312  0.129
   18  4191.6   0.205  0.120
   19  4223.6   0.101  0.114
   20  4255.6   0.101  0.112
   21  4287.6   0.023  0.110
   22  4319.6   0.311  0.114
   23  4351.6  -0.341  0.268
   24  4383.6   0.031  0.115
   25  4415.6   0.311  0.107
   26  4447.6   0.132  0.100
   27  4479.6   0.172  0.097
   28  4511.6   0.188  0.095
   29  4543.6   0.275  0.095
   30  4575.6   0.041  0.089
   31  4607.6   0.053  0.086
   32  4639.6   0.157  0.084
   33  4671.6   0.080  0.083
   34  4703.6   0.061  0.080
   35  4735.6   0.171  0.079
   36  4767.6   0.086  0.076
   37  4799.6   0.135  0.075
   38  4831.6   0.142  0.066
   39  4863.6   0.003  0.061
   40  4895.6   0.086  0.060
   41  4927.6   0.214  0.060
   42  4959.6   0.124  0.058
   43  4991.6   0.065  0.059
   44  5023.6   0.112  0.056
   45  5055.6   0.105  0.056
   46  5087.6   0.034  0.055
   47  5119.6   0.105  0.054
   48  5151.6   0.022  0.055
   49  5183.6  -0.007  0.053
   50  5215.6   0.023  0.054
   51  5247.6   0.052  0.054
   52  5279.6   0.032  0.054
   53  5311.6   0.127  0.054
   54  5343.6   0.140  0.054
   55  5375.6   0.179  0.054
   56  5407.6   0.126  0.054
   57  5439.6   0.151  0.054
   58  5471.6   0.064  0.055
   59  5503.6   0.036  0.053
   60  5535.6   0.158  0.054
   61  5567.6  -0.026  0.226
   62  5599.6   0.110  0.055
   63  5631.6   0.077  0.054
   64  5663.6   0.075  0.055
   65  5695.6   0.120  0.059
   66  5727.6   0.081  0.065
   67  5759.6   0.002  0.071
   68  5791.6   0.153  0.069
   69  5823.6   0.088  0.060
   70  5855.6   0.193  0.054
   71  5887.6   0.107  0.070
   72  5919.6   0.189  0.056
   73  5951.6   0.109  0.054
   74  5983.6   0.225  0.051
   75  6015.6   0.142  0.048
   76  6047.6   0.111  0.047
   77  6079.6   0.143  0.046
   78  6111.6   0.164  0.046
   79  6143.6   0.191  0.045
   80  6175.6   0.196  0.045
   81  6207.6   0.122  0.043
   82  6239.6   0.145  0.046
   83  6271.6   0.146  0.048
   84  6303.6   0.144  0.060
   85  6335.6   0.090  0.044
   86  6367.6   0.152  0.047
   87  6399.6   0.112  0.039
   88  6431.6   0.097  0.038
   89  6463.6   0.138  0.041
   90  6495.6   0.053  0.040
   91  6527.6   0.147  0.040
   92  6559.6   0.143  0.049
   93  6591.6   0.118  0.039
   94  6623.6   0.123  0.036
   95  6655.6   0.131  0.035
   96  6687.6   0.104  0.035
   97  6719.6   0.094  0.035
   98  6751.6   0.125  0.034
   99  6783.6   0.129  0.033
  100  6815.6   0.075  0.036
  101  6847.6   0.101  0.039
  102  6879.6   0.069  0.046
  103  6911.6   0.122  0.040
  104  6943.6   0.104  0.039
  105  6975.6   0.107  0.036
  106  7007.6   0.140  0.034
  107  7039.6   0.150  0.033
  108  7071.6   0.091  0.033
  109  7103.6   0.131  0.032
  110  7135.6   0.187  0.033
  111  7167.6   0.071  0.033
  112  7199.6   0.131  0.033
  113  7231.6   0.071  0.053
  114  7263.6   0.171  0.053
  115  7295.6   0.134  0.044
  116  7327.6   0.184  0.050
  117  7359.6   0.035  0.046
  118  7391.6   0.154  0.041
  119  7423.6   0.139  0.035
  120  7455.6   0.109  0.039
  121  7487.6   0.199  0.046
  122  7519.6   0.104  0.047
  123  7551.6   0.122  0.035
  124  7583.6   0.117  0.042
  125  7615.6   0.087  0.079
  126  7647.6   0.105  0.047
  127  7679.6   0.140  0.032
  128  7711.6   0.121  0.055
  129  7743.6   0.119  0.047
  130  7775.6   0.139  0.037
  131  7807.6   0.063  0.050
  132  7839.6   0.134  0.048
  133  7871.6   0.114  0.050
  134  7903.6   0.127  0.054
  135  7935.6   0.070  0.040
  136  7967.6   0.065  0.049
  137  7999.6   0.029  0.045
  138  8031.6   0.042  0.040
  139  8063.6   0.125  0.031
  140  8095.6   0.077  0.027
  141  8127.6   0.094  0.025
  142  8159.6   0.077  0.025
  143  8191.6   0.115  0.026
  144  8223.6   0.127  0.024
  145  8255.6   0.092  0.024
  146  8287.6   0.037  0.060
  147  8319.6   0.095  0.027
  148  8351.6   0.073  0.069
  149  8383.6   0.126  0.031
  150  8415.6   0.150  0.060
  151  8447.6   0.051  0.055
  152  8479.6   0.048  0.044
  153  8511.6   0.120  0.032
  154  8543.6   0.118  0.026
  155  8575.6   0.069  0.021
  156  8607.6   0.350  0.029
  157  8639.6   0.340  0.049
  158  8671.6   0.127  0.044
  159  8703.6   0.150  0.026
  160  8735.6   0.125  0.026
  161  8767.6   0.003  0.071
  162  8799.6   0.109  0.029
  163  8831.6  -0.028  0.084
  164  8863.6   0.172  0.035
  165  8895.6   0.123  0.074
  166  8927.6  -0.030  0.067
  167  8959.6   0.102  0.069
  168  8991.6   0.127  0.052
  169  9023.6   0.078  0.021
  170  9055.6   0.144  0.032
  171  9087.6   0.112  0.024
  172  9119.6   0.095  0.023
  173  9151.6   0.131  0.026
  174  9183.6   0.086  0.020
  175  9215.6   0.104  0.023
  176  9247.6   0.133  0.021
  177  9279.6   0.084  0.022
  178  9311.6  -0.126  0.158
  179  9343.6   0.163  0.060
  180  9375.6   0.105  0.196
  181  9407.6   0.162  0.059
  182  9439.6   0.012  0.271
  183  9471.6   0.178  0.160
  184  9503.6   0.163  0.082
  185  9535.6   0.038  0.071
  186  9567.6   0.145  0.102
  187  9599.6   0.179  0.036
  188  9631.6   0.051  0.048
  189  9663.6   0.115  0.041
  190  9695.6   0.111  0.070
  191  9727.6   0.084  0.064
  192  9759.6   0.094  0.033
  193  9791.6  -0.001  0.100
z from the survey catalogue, 1.31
